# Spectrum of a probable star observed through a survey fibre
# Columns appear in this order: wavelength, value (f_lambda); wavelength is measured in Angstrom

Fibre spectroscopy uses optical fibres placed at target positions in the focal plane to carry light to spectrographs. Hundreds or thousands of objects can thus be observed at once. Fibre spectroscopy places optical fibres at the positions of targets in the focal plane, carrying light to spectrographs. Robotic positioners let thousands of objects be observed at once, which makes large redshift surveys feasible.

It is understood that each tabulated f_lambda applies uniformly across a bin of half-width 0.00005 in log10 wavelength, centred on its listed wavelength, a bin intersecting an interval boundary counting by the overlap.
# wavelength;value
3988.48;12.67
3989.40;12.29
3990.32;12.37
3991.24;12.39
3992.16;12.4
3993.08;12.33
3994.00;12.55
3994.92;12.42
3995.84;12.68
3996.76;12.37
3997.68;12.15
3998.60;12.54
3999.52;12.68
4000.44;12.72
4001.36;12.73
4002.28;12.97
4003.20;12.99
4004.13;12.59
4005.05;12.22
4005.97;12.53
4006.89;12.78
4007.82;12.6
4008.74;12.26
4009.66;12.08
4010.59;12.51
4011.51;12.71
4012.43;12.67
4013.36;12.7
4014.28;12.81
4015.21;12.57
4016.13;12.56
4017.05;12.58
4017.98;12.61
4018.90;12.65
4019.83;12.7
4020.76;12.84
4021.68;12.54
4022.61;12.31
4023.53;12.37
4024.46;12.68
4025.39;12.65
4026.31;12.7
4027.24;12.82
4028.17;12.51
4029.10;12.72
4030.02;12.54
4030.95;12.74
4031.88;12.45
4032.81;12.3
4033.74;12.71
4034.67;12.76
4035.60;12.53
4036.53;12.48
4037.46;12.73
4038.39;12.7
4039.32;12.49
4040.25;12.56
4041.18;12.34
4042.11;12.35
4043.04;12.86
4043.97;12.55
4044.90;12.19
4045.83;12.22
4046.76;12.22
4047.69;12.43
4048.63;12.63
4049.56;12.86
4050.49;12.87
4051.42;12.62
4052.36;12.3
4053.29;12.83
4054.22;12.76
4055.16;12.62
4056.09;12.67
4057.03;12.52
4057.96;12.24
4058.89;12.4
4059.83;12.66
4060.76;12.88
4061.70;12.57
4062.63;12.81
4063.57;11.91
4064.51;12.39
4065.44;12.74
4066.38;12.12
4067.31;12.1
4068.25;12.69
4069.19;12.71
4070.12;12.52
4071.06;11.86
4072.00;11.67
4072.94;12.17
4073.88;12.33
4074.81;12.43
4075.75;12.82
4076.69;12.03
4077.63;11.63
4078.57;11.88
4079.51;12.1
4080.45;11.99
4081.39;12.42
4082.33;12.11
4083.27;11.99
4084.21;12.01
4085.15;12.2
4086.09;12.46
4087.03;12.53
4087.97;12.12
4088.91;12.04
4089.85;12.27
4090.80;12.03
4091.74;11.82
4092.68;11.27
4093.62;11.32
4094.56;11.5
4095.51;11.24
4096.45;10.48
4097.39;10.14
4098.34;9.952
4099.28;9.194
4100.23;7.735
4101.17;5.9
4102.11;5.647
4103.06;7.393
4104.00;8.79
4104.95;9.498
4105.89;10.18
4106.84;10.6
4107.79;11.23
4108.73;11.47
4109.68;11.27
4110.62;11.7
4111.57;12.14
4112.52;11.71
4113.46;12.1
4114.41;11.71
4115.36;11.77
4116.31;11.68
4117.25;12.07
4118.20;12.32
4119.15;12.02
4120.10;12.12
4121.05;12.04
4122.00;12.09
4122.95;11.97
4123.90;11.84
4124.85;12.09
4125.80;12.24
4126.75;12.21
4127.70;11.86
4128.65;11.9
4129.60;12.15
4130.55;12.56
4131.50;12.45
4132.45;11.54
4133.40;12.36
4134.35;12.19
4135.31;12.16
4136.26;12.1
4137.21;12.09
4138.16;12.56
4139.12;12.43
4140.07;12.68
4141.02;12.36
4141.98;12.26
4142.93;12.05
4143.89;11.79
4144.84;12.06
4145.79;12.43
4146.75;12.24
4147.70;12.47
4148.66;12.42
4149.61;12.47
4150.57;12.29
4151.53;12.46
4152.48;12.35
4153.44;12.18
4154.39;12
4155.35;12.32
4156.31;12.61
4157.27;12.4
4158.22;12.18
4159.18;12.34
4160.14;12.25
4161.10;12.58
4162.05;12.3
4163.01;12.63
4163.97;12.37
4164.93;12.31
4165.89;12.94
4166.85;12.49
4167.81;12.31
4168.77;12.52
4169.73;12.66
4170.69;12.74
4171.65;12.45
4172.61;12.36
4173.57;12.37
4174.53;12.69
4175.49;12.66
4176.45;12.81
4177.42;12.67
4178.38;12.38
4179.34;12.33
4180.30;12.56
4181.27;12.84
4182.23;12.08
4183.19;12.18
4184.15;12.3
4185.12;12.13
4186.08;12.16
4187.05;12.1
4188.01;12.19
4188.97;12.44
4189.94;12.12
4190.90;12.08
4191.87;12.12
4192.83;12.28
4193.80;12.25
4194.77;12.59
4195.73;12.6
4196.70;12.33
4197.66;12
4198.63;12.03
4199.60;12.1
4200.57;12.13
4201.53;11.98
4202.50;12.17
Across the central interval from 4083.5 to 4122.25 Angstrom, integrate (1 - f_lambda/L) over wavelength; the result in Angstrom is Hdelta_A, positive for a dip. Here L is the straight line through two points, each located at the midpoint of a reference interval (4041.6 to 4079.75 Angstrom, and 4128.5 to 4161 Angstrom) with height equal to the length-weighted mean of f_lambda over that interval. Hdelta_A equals 4.3 Angstrom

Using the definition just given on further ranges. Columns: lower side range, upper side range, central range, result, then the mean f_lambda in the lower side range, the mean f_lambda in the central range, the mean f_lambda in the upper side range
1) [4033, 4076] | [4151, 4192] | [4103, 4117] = 1.6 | 12.5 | 11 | 12.4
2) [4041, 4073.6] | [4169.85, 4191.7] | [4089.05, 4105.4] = 3.4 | 12.5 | 9.82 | 12.4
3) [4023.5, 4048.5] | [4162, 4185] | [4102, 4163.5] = 3.2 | 12.5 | 11.9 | 12.5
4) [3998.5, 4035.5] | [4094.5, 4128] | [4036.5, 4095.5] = -3.2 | 12.6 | 12.3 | 10.8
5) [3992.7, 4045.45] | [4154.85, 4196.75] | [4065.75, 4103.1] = 3.4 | 12.6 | 11.4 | 12.4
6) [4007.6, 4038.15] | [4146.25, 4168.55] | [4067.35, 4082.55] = 0.4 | 12.6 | 12.2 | 12.4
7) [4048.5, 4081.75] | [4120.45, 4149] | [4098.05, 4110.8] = 3.1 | 12.4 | 9.27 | 12.2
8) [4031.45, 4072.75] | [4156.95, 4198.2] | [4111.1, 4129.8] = 0.7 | 12.5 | 12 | 12.4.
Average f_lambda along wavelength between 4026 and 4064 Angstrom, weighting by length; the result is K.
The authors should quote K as 12.6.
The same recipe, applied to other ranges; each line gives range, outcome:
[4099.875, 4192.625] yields 11.9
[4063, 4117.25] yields 11.3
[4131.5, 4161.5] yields 12.3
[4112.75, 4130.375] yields 12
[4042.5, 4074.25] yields 12.5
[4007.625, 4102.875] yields 12.1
